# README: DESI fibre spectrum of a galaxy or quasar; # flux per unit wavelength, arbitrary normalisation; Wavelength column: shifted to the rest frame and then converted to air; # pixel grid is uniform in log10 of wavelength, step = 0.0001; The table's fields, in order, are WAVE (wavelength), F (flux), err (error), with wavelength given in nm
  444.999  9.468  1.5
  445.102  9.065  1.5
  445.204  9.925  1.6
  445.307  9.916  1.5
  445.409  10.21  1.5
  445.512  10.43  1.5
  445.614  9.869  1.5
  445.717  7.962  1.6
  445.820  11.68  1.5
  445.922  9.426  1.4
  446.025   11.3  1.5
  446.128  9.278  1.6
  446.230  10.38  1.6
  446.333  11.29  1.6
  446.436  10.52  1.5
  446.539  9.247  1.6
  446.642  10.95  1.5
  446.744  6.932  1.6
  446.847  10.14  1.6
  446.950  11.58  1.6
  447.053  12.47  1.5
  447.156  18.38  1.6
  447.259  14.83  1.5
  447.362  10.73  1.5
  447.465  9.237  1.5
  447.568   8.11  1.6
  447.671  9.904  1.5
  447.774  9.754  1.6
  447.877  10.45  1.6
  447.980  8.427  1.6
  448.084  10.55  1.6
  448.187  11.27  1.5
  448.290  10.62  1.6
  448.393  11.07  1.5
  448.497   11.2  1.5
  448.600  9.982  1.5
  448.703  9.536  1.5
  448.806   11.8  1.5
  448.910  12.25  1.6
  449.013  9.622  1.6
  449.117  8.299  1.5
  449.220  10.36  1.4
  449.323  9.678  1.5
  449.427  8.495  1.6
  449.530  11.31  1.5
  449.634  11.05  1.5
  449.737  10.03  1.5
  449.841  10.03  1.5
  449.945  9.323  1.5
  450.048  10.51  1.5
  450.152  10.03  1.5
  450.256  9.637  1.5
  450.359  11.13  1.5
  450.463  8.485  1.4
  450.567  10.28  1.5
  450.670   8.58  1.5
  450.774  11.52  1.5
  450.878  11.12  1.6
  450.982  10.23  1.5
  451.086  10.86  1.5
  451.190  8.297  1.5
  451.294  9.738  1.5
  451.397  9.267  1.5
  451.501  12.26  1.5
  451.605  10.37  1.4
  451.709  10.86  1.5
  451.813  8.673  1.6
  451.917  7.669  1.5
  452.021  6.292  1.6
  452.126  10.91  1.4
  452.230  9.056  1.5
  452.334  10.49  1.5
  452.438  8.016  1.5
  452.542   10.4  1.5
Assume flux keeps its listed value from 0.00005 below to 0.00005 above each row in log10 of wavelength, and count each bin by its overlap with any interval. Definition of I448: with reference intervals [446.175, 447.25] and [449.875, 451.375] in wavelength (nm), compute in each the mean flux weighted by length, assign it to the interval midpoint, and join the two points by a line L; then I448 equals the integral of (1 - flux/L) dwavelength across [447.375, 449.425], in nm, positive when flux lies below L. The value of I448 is 0.125 nm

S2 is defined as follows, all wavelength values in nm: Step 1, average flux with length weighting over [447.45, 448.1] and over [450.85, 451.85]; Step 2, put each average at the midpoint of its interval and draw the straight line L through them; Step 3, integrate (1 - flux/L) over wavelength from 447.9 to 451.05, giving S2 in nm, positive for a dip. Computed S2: -0.14 nm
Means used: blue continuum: 9.44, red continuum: 10.2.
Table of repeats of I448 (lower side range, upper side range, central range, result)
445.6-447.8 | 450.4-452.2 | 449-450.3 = 0.023 nm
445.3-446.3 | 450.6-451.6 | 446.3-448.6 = -0.149 nm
